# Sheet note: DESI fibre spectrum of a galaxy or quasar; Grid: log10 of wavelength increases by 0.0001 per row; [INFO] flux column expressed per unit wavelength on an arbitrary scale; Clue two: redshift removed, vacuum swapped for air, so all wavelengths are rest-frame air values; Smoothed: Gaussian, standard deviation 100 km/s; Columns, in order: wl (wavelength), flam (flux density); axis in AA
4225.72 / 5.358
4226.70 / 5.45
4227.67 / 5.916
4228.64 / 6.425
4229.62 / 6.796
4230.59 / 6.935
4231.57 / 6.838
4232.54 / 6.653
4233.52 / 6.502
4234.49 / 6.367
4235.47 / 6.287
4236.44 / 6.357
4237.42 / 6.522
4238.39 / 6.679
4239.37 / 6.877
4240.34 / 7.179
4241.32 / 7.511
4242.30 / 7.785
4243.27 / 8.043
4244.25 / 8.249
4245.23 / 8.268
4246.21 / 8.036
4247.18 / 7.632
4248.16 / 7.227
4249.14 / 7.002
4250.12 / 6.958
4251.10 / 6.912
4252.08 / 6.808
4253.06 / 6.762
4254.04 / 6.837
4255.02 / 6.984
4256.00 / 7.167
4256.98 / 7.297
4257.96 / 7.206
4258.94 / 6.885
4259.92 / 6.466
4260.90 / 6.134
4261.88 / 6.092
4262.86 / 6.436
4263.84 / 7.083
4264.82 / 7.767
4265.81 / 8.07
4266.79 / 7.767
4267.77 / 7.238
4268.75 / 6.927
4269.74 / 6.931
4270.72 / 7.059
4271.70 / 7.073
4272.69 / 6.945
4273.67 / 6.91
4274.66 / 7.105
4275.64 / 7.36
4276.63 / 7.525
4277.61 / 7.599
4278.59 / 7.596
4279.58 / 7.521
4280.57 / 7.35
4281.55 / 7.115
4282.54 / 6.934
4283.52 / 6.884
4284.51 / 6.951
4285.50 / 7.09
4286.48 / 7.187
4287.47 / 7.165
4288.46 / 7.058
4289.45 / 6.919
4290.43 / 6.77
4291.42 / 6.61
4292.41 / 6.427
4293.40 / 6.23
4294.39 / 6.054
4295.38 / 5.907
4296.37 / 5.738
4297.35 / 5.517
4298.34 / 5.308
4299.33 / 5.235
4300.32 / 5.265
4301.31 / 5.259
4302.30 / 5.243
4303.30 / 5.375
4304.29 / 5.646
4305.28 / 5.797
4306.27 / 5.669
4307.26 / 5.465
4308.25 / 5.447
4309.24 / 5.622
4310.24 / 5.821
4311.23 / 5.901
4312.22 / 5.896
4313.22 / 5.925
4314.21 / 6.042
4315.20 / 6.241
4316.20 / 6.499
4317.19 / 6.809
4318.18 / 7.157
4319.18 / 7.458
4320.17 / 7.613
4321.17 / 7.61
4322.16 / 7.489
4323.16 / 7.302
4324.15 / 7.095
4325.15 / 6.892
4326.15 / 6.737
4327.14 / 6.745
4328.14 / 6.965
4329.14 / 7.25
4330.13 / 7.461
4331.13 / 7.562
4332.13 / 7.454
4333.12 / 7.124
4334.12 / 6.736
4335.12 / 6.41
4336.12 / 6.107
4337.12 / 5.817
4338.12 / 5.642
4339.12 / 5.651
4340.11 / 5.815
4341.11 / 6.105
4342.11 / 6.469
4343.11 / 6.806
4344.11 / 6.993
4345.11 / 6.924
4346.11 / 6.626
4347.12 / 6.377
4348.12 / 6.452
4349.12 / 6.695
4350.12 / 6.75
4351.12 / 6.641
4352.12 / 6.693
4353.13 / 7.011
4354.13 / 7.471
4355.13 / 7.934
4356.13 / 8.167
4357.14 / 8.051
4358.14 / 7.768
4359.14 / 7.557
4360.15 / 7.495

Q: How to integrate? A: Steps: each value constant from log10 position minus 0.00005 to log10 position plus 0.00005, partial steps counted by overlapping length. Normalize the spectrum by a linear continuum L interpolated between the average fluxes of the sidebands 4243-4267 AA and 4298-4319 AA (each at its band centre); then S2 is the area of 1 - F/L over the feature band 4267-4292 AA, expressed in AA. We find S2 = -2.1 AA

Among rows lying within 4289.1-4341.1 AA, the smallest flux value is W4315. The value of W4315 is 5.235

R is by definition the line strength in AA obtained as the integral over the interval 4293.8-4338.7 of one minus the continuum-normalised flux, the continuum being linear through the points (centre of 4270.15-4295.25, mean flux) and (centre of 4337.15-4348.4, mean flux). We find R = 2.0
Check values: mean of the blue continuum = 7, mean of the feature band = 6.32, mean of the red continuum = 6.33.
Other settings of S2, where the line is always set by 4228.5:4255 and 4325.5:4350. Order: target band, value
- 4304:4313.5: 1.5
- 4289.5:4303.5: 2.0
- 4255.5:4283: -0.8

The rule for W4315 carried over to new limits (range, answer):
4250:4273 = 6.092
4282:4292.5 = 6.427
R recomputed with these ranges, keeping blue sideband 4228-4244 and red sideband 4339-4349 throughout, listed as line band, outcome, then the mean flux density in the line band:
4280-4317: 2.7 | 6.16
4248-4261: -0.2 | 6.92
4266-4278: -0.9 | 7.22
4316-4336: -1.8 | 7.11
